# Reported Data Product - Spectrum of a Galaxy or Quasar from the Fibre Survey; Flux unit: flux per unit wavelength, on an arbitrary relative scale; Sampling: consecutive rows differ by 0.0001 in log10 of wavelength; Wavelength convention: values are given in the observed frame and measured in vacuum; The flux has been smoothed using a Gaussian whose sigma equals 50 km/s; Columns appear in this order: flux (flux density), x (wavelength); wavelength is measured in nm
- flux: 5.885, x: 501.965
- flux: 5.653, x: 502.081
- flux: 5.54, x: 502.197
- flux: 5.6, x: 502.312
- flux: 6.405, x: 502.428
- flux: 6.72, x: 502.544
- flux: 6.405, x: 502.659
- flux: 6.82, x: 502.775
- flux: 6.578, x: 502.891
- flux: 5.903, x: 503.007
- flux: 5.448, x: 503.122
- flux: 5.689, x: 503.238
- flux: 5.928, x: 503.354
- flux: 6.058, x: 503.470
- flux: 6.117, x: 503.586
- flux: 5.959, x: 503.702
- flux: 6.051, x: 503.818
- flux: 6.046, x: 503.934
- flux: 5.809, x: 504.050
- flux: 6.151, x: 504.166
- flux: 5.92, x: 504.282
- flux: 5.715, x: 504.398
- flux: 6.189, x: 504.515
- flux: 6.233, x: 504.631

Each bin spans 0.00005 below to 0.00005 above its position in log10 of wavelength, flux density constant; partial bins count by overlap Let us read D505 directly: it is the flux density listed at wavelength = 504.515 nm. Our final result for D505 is 6.189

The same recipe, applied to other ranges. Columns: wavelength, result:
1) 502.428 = 6.405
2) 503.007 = 5.903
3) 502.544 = 6.72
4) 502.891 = 6.578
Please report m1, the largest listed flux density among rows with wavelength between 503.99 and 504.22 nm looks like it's 6.151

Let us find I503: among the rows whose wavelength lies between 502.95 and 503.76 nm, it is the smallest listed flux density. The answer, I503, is 5.448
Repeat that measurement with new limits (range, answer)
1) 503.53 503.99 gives 5.959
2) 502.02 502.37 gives 5.54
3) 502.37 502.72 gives 6.405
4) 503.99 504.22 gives 5.809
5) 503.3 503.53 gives 5.928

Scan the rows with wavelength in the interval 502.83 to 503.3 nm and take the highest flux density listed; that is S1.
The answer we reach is 6.578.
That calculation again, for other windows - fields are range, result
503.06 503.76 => 6.117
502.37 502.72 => 6.72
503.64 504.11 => 6.051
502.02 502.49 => 6.405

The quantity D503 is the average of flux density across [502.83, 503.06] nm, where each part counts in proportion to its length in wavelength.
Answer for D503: 6.24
